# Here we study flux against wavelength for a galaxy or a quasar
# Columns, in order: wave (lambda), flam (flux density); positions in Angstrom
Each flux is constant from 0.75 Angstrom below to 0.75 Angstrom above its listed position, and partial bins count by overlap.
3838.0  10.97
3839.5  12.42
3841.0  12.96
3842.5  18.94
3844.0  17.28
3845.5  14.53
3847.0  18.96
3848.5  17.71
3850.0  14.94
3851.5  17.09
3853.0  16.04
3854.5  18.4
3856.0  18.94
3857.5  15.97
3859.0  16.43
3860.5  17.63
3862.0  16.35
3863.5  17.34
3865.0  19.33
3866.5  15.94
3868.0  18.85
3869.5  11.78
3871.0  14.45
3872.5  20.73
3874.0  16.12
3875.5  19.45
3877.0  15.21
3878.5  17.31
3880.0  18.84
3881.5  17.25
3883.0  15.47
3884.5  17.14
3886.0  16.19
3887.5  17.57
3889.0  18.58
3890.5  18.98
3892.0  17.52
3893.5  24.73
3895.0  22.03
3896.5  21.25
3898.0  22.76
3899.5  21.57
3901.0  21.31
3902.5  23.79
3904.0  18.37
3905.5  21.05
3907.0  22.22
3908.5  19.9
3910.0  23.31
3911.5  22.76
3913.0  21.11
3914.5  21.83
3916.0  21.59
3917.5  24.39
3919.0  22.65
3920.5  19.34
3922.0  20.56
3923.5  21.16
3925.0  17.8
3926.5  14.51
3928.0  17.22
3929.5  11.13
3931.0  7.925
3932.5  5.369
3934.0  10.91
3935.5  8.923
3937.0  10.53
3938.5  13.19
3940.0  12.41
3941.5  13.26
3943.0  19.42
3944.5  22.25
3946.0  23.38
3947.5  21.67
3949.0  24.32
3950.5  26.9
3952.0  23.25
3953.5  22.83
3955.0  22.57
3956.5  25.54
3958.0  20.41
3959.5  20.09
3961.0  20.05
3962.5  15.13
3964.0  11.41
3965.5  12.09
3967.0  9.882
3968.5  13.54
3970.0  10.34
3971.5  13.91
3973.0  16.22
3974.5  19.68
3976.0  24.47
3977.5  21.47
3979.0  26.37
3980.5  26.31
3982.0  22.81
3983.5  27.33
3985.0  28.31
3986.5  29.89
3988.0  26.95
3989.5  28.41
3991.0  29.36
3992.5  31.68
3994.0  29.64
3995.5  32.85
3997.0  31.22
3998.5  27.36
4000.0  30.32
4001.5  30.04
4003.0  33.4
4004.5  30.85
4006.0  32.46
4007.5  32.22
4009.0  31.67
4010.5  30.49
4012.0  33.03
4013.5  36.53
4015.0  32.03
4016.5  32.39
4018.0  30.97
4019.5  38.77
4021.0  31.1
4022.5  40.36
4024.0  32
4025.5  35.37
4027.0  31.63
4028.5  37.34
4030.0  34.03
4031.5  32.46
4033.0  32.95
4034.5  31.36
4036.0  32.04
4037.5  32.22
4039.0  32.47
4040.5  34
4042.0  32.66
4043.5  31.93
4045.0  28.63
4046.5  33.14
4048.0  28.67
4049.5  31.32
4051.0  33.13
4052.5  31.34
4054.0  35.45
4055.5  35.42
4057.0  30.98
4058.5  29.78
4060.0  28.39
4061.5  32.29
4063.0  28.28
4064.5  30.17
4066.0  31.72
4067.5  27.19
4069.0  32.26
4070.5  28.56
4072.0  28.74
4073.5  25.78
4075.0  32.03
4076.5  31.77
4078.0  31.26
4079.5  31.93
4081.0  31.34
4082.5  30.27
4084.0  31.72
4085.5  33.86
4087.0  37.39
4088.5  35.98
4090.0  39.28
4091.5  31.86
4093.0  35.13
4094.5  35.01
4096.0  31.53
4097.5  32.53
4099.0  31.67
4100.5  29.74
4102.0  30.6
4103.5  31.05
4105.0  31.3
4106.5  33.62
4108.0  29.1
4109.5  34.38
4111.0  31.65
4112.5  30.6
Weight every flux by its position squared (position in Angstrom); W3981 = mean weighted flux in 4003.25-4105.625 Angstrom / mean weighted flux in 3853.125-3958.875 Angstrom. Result 1.9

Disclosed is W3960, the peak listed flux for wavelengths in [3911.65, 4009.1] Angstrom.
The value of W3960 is 33.4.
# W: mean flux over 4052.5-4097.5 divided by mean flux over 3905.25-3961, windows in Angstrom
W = 1.7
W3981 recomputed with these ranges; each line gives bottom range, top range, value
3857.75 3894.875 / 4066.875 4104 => 2.03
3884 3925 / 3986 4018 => 1.57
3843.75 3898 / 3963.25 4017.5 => 1.57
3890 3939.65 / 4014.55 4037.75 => 1.93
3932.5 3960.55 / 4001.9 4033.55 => 1.86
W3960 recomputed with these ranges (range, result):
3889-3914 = 24.73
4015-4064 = 40.36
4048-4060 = 35.45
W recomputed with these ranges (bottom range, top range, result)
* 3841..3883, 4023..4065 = 1.89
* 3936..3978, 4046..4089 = 1.73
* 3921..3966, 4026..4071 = 1.84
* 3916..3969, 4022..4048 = 1.90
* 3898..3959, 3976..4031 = 1.62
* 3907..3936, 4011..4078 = 1.81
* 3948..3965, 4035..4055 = 1.53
